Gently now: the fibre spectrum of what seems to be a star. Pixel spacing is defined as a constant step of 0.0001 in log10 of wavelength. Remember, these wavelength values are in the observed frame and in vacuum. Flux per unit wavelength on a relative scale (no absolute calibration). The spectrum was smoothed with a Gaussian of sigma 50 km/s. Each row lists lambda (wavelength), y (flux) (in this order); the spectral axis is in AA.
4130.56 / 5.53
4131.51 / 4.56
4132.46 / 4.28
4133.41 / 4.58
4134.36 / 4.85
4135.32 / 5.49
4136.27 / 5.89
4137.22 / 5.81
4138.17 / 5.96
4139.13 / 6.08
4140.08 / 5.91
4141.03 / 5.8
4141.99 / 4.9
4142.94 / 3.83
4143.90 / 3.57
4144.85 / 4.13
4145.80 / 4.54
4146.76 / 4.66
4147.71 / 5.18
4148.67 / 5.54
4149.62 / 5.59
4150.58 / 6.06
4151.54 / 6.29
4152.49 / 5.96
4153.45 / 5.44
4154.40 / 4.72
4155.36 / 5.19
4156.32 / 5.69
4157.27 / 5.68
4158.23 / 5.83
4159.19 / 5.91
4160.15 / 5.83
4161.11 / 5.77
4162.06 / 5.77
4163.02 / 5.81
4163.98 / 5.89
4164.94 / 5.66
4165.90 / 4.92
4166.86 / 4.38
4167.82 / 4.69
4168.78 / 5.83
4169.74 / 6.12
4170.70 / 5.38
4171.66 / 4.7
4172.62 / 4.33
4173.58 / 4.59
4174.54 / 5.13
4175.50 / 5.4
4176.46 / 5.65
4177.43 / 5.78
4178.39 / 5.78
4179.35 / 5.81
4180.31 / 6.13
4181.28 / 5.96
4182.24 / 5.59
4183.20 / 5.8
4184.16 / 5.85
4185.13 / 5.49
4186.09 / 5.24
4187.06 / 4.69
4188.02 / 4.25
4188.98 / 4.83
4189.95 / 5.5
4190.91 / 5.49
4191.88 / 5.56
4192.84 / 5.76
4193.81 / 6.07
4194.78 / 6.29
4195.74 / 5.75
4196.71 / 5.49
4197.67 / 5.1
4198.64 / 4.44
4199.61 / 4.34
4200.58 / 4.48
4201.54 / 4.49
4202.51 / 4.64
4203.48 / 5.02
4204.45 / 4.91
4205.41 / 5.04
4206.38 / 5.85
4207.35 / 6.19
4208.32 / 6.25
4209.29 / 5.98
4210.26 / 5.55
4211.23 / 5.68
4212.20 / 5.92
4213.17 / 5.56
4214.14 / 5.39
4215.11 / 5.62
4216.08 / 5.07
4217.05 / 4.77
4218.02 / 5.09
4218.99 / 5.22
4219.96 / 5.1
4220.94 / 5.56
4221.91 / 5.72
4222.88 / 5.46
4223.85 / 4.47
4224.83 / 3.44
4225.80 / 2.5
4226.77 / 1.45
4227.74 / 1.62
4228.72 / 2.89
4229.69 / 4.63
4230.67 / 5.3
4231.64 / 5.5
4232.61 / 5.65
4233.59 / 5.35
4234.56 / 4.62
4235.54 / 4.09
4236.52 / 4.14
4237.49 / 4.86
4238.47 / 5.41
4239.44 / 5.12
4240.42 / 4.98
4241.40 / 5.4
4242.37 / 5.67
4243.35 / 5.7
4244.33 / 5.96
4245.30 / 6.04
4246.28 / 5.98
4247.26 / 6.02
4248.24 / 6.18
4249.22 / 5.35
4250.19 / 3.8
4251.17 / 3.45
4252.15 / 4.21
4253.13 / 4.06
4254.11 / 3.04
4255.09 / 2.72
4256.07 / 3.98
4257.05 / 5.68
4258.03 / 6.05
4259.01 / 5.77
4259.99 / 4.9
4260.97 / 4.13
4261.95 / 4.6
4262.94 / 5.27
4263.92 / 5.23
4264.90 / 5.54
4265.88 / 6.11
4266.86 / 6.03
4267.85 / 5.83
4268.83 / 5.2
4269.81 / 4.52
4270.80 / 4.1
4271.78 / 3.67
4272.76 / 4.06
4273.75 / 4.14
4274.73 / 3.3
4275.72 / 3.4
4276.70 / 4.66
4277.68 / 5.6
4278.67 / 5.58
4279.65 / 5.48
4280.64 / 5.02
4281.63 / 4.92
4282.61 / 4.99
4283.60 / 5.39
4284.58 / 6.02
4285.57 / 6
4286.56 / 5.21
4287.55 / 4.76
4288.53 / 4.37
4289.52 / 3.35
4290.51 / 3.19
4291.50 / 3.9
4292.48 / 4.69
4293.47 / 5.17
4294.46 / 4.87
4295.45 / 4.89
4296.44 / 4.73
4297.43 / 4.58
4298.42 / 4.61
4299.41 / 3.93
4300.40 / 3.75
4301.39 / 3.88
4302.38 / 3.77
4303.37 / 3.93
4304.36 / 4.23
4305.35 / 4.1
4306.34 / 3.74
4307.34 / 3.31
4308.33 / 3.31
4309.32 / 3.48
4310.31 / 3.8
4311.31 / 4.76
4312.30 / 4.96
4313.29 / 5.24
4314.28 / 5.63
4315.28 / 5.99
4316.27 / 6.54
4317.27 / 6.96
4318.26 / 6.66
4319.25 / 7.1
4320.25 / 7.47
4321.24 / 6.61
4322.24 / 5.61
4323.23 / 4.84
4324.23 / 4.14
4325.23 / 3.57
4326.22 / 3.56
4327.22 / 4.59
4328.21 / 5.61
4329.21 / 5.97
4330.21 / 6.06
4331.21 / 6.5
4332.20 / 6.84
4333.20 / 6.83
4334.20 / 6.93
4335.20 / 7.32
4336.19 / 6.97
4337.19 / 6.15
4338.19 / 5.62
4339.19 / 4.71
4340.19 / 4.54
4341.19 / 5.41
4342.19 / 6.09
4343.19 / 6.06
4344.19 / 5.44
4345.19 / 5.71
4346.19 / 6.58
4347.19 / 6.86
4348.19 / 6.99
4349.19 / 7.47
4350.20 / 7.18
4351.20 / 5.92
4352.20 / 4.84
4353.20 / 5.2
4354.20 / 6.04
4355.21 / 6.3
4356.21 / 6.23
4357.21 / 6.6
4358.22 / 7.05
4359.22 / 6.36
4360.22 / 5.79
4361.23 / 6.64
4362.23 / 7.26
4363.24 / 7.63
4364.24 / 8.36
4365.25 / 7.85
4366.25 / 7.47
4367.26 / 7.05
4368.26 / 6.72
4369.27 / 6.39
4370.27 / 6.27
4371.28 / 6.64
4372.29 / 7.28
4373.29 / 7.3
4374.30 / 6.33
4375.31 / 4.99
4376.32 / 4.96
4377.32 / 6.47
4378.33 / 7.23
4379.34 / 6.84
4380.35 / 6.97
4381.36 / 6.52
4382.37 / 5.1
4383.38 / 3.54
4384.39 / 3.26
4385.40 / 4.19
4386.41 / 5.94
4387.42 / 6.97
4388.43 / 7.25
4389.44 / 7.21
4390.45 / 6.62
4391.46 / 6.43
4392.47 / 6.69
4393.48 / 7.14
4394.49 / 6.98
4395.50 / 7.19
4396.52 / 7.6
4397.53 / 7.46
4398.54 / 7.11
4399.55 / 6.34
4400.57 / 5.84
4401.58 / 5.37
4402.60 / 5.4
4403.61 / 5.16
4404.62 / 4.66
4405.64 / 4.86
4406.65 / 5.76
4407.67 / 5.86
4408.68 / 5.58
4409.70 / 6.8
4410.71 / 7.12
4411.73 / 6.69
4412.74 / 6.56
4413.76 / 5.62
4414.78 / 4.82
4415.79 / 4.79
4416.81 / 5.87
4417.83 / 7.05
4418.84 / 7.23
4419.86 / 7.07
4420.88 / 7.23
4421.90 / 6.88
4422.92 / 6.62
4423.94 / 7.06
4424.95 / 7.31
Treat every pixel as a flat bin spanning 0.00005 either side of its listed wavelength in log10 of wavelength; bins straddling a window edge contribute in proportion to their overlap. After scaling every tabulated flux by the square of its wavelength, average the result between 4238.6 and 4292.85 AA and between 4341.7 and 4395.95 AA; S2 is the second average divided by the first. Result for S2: 1.38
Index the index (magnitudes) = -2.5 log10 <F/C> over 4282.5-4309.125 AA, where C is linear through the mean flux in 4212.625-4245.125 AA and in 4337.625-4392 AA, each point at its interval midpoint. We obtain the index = 0.25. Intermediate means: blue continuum 4.78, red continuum 6.27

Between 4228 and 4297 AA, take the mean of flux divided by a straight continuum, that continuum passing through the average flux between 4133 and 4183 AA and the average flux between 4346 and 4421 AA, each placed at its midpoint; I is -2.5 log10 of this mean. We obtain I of 0.20 mag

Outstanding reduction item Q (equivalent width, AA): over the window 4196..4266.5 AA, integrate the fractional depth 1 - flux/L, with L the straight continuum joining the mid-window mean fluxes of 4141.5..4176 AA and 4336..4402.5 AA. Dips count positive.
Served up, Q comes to 8.7 AA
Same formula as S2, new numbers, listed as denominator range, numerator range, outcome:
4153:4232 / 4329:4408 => 1.32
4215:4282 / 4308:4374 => 1.33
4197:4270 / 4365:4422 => 1.37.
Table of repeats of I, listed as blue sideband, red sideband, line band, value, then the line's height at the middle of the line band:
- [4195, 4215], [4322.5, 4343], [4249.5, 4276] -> 0.194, 5.46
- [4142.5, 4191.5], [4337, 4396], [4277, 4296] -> 0.203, 5.92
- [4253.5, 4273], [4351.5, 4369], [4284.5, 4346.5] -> 0.135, 5.81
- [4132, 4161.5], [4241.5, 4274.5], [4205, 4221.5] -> -0.089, 5.09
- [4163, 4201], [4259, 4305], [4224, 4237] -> 0.261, 5.03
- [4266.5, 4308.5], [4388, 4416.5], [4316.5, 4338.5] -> -0.173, 5.12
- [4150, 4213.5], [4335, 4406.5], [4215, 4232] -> 0.272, 5.63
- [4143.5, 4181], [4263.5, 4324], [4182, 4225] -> -0.018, 5.21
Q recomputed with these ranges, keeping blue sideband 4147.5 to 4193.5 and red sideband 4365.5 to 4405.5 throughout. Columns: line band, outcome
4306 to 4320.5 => 1.8 AA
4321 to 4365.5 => 0.2 AA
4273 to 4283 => 2.0 AA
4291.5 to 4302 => 2.6 AA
